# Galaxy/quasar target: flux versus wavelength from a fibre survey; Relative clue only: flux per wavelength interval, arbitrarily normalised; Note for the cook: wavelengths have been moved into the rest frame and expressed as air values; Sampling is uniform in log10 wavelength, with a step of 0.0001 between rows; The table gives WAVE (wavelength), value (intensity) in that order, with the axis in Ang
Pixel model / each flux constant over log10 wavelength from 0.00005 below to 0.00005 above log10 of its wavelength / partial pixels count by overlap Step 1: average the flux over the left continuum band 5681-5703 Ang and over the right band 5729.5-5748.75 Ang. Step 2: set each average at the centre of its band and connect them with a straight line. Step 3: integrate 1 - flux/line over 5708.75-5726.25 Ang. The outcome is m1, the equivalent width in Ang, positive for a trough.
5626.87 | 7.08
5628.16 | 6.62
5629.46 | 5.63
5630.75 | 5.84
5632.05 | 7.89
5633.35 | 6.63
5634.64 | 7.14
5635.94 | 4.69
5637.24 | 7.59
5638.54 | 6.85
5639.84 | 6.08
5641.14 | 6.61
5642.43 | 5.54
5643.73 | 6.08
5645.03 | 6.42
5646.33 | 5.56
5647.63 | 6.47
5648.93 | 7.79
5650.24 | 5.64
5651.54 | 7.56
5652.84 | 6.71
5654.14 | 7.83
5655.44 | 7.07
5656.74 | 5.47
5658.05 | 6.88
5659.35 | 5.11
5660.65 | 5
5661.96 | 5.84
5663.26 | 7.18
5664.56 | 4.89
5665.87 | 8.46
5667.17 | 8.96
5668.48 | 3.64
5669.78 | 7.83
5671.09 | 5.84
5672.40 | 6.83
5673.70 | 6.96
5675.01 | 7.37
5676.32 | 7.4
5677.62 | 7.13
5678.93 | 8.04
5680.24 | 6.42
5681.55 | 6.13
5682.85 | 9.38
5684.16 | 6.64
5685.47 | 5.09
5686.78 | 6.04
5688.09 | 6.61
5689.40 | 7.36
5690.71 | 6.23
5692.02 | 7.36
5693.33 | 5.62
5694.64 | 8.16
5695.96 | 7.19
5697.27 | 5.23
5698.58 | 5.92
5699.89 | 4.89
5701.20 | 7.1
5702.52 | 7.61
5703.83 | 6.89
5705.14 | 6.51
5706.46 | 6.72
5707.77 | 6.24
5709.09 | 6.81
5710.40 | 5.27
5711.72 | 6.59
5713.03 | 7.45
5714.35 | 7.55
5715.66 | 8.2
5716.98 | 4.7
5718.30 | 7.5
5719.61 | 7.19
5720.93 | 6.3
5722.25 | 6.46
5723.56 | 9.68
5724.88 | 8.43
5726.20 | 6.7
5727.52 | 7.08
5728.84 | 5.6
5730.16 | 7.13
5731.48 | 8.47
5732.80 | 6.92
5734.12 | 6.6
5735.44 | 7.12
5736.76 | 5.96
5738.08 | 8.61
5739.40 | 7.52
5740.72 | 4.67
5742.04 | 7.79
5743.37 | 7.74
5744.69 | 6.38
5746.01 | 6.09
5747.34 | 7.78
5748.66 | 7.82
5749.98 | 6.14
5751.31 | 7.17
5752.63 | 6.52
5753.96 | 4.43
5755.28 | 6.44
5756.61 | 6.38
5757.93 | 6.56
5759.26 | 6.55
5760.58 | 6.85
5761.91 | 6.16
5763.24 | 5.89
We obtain -0.5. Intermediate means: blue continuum 6.62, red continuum 7.09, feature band 7.08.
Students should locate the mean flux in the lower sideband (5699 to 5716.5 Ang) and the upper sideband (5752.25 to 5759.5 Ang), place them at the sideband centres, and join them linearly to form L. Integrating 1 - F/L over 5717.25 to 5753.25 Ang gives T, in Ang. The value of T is -3.9 Ang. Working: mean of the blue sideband 6.72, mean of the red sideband 6.11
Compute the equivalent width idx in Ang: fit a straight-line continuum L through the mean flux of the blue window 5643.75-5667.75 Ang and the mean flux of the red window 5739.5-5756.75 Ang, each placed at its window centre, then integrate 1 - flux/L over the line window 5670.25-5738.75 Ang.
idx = -2.9 Ang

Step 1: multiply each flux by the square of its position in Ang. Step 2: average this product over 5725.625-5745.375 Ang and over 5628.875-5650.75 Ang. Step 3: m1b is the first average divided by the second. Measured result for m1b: 1.1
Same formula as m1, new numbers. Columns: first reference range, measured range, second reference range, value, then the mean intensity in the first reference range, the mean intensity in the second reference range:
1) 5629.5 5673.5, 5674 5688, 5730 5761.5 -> -0.8 Ang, 6.48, 6.81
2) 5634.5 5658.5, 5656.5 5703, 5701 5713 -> -0.1 Ang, 6.51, 6.66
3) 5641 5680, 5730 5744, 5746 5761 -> -1.2 Ang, 6.6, 6.58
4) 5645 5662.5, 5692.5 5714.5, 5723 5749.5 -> 1.0 Ang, 6.38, 7.19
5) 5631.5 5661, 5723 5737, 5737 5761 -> -1.2 Ang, 6.47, 6.73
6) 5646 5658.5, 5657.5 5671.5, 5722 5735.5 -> 1.0 Ang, 6.72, 7.32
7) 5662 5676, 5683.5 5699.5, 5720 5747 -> 1.0 Ang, 6.77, 7.07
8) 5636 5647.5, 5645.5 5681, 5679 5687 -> -0.8 Ang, 6.26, 6.75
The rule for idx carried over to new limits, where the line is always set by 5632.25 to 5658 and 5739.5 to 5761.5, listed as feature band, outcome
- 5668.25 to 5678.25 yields -0.3 Ang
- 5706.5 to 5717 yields -0.2 Ang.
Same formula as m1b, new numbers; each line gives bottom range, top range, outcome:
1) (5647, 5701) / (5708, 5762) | 1.06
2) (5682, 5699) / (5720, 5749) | 1.08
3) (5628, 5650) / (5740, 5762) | 1.06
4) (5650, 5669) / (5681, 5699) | 1.04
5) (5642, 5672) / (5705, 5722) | 1.06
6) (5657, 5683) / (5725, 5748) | 1.07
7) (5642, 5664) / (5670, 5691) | 1.09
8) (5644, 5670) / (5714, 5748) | 1.12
